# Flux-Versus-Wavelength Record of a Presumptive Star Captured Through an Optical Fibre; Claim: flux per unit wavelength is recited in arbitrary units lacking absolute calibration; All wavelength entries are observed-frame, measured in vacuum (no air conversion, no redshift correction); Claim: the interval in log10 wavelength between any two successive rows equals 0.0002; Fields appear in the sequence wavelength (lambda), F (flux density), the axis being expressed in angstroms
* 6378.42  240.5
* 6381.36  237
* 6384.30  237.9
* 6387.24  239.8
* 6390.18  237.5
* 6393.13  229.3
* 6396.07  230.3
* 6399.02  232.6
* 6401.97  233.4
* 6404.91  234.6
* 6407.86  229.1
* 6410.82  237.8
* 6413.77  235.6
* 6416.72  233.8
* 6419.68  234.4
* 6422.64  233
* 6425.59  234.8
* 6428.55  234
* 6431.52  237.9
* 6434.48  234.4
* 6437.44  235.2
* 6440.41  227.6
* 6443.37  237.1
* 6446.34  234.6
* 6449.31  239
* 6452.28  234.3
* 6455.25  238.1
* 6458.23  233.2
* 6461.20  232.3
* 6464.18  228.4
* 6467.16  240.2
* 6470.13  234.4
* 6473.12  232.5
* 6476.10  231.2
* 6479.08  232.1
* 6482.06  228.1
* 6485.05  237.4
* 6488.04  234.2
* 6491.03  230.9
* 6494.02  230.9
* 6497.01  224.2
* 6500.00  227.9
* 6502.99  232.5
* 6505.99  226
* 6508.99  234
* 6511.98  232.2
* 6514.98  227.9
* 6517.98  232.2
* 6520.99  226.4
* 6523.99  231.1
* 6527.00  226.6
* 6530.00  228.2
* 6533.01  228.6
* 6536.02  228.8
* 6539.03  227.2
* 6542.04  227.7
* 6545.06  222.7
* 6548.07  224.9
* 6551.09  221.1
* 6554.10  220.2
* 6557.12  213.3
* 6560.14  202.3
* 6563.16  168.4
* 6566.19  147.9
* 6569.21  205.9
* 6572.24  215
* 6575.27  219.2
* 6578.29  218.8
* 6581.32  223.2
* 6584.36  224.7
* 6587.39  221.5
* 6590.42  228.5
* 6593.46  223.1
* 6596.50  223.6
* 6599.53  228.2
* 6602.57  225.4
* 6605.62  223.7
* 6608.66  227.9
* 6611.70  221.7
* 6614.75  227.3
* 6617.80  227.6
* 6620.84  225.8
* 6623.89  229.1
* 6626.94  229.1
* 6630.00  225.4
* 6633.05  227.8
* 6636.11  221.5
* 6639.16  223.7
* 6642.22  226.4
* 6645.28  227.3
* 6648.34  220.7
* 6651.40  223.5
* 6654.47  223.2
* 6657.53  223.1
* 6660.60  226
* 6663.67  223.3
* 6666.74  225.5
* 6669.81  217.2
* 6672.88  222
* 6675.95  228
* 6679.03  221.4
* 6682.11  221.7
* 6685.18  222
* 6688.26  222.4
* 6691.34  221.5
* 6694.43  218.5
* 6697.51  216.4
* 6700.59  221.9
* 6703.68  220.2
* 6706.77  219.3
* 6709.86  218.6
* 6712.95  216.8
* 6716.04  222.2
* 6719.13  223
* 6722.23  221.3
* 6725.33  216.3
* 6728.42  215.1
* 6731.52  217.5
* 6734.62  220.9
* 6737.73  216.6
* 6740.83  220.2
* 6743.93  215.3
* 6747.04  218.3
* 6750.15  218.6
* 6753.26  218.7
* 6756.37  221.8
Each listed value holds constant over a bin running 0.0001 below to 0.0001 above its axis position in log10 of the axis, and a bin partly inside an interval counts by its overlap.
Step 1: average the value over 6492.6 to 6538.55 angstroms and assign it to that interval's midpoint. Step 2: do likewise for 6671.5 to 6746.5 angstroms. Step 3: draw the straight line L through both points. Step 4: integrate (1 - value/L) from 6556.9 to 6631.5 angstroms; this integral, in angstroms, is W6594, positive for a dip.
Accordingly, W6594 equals 2.7 angstroms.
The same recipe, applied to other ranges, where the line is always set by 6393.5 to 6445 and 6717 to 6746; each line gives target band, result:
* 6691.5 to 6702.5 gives 0.0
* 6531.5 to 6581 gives 3.2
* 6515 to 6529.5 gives 0.0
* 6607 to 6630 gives -0.3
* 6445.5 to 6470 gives -0.3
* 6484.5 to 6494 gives -0.1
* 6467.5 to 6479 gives -0.1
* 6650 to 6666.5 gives -0.1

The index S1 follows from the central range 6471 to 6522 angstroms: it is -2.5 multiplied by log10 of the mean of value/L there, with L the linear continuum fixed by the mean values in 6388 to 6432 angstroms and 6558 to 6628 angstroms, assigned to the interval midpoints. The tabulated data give -0.02 mag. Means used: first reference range 234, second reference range 217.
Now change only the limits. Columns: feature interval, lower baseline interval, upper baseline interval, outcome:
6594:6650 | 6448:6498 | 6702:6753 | -0.005 mag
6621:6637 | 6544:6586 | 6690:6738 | -0.065 mag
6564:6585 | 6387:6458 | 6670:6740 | 0.105 mag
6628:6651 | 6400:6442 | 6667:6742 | -0.007 mag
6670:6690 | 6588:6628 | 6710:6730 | -0.005 mag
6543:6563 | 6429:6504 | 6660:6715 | 0.069 mag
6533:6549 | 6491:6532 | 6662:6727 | 0.007 mag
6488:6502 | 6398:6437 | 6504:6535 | 0.006 mag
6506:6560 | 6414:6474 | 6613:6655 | 0.021 mag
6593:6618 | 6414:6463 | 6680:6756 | 0.001 mag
